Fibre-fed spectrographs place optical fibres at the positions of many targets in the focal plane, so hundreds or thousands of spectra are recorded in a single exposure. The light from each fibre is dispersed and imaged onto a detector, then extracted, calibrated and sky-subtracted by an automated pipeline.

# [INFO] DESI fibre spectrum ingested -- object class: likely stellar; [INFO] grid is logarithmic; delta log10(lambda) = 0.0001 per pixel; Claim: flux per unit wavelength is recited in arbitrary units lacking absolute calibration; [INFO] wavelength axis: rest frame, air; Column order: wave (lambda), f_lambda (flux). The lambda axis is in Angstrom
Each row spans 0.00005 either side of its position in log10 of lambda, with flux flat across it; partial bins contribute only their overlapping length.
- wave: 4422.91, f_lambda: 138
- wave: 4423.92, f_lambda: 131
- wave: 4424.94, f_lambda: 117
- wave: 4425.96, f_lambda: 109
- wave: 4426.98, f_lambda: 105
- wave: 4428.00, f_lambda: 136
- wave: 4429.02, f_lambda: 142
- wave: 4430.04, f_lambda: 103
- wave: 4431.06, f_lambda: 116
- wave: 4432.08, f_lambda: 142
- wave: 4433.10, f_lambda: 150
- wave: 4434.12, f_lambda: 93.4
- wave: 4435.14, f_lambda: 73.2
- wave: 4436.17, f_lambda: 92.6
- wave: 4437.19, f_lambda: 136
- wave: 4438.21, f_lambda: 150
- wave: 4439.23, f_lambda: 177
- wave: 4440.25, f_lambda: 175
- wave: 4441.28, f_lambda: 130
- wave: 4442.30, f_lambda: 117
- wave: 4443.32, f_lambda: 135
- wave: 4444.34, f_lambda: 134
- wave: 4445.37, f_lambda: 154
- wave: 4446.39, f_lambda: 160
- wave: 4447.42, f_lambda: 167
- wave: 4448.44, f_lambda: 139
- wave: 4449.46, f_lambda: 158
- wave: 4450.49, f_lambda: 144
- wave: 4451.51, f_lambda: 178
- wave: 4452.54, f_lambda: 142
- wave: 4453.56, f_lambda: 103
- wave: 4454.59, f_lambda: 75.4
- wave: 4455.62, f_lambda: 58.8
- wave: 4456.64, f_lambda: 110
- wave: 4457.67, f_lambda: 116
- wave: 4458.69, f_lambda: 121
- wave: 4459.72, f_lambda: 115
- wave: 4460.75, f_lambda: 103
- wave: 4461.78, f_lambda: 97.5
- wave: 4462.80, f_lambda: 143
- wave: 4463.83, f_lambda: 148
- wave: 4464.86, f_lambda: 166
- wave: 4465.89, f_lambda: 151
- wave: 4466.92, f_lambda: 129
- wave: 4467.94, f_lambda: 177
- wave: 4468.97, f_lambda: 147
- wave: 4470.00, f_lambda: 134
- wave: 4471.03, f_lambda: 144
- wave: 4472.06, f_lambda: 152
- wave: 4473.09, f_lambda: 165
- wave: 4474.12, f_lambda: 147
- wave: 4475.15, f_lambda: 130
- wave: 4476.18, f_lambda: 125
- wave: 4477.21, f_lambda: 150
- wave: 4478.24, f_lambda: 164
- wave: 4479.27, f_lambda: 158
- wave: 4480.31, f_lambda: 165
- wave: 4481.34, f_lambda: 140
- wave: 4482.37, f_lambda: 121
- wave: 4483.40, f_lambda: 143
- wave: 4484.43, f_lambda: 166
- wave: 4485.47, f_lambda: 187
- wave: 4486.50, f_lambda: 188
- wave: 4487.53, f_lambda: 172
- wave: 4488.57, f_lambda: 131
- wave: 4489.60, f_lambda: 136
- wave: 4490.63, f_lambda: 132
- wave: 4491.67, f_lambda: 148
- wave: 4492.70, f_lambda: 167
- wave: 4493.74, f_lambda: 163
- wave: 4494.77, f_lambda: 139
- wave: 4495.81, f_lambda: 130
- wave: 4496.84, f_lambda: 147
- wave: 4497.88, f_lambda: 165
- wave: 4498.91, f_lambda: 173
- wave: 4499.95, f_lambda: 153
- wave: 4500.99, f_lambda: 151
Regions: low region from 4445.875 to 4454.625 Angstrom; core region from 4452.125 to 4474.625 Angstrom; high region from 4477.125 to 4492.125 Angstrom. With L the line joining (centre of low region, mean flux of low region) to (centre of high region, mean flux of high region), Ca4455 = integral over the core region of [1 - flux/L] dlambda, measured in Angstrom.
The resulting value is 2.9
